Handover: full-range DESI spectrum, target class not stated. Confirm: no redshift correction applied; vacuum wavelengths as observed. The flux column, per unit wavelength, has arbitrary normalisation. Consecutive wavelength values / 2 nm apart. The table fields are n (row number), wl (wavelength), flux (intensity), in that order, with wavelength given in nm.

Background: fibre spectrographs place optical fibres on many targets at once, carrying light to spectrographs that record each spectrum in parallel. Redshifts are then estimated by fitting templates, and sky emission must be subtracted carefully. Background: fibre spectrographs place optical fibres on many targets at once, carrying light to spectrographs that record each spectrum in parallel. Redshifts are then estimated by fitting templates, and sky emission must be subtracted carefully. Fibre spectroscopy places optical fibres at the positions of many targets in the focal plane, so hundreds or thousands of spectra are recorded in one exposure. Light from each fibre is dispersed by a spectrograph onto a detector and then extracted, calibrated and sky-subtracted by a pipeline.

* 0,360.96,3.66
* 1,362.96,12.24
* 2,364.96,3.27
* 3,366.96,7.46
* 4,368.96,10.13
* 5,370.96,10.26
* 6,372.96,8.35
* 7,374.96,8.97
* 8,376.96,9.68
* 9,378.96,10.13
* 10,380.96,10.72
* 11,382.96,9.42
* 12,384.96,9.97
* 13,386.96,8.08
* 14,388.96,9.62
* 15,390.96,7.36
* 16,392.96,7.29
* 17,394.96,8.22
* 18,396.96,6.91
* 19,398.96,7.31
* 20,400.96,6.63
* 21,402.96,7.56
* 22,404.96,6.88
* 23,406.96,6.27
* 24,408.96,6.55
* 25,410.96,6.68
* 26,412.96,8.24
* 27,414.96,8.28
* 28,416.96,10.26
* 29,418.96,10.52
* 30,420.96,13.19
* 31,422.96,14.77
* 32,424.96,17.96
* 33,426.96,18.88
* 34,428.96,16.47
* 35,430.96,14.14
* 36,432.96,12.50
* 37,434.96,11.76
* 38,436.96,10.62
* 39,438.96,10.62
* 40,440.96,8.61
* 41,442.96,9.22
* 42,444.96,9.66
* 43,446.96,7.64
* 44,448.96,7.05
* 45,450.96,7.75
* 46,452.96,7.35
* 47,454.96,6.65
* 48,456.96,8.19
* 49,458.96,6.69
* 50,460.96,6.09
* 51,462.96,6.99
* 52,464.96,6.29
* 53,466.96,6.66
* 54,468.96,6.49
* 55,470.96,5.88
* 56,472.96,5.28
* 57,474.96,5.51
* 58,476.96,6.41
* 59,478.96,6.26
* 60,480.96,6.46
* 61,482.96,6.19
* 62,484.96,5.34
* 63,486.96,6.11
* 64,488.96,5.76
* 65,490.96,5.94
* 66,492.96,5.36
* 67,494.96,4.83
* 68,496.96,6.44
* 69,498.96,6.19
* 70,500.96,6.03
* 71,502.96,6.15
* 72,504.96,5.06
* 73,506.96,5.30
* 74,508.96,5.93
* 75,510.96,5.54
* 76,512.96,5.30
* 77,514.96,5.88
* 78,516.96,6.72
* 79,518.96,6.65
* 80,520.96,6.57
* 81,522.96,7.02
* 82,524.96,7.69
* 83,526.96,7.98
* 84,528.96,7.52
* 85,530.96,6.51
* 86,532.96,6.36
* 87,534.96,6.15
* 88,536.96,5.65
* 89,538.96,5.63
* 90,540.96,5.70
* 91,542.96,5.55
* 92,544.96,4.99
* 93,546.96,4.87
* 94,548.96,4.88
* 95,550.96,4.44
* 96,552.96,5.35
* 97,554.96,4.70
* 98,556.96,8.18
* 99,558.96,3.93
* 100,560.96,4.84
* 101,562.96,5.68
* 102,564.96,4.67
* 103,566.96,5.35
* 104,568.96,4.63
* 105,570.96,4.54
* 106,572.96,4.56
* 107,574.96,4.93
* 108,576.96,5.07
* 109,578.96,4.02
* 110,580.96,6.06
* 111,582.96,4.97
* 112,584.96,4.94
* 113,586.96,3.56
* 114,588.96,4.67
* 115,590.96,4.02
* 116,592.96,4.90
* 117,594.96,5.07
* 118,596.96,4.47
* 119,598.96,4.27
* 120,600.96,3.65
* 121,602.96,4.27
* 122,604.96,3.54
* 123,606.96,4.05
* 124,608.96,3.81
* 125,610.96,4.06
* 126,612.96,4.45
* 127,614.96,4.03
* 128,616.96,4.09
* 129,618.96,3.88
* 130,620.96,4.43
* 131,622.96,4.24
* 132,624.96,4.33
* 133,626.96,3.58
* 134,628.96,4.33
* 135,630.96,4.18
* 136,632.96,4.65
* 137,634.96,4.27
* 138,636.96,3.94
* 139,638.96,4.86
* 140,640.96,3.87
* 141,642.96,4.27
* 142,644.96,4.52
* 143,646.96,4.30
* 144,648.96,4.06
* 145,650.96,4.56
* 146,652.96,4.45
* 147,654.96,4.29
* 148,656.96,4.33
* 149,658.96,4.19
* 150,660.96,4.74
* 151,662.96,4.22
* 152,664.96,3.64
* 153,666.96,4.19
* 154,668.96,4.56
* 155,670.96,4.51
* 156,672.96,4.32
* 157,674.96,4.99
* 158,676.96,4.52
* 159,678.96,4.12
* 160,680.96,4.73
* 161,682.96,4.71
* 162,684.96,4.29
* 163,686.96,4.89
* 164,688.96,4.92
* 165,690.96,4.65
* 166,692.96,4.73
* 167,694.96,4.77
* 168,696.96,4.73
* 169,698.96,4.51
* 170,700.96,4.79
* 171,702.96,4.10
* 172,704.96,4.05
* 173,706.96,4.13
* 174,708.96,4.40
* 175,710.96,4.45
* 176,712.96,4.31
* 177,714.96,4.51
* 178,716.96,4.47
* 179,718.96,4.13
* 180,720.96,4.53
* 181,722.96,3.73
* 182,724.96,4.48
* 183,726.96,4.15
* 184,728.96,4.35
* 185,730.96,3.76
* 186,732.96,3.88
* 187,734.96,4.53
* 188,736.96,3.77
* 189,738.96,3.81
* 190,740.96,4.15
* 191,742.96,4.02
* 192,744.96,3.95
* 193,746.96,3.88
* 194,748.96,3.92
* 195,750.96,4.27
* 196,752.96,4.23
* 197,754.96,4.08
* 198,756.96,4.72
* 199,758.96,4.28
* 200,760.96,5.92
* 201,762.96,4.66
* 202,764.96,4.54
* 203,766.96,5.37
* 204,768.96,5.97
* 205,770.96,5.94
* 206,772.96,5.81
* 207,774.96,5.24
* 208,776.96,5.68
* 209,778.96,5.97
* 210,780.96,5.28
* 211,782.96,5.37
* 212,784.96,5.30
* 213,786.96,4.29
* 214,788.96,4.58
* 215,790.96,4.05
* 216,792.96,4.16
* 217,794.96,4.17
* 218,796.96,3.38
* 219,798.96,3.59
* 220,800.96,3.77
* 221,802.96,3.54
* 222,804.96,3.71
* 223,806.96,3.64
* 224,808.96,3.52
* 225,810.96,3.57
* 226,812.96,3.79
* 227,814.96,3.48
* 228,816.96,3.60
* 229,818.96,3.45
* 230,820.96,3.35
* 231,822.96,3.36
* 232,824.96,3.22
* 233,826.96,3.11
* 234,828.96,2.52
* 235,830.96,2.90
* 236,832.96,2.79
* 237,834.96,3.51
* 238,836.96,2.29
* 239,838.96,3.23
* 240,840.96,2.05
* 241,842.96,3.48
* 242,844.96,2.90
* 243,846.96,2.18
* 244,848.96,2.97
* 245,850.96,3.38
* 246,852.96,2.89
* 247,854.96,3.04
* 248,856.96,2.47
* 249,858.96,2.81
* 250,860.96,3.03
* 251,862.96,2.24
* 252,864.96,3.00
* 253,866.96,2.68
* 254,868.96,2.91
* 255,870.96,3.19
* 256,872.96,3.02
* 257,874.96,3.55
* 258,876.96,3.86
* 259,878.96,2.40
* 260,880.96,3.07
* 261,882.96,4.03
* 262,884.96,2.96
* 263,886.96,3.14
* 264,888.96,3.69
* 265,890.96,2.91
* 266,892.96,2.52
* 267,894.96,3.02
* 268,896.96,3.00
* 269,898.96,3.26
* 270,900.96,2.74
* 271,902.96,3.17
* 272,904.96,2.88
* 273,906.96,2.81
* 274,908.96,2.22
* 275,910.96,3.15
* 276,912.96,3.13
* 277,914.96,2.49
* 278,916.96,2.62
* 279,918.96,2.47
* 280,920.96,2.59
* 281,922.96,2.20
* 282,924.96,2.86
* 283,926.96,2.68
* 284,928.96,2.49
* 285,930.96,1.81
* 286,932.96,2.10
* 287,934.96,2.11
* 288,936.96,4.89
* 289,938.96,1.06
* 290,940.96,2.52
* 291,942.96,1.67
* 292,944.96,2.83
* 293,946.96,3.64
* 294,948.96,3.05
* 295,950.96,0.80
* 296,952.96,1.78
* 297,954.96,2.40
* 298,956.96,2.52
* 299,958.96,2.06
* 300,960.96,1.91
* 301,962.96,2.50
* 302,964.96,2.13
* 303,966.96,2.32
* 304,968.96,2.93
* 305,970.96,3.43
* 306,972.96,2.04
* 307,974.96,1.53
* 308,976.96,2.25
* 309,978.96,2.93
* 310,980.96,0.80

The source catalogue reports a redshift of 1.76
